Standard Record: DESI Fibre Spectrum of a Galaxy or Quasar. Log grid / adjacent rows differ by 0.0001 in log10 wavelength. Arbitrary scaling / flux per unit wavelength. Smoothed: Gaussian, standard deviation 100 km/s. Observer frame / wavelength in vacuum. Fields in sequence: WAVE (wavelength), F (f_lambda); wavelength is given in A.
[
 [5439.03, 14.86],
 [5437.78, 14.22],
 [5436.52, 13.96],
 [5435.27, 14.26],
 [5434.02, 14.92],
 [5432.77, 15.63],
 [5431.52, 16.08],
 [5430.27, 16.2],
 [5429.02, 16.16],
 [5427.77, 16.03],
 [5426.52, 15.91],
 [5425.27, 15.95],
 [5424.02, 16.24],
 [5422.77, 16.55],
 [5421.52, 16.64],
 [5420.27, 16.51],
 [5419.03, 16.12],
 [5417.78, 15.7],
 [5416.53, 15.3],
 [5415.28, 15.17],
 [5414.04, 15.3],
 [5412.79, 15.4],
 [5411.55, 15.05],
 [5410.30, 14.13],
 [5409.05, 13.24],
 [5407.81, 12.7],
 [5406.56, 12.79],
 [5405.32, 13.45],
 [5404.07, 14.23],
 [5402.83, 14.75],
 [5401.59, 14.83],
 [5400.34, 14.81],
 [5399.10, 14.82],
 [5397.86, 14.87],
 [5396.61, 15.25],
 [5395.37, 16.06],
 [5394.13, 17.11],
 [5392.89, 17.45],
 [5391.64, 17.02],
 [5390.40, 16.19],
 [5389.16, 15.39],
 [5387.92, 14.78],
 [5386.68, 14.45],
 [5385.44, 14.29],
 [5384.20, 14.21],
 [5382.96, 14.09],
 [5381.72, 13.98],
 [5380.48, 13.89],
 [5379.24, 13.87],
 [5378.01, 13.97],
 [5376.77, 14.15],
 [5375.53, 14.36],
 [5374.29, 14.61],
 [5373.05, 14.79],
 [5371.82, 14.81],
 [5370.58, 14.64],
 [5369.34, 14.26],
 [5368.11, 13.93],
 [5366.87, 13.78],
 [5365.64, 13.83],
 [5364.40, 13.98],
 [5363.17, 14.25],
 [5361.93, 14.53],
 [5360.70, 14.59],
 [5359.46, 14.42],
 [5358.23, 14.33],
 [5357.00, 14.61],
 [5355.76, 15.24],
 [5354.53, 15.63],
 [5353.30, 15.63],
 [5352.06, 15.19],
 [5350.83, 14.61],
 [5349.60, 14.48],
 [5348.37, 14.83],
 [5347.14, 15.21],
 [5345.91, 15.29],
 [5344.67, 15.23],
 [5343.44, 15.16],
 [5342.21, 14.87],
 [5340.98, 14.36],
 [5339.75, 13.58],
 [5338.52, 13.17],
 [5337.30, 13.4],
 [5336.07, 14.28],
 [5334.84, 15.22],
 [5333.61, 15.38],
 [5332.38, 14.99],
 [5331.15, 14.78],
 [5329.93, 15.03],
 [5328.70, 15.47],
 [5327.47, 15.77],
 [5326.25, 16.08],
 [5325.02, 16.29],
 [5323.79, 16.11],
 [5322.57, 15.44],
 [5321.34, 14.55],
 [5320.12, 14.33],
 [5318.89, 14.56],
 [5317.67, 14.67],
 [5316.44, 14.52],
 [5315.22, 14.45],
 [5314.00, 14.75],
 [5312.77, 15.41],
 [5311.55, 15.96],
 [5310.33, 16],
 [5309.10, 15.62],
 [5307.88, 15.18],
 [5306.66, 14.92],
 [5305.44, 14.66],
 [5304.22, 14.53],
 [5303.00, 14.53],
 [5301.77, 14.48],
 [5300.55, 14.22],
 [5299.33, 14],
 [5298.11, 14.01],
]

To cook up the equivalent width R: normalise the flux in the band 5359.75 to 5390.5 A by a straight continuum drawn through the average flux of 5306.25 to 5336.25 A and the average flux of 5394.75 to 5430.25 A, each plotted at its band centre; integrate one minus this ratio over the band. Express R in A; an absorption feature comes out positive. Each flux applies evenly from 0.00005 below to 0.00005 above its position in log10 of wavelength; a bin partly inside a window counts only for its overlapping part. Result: 1.67 A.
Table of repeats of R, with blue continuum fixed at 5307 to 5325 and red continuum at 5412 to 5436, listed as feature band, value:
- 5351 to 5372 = 1.16 A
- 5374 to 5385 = 1.00 A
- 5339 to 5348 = 0.31 A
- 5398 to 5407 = 0.78 A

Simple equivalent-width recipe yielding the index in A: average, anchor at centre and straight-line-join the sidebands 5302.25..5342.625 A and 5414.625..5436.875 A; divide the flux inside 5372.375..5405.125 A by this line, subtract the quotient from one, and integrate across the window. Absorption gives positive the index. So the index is 1.2 A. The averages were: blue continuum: 14.9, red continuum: 15.8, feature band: 14.9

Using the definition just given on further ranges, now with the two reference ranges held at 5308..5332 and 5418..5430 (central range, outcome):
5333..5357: 1.1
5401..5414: 1.6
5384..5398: 0.2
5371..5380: 0.8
